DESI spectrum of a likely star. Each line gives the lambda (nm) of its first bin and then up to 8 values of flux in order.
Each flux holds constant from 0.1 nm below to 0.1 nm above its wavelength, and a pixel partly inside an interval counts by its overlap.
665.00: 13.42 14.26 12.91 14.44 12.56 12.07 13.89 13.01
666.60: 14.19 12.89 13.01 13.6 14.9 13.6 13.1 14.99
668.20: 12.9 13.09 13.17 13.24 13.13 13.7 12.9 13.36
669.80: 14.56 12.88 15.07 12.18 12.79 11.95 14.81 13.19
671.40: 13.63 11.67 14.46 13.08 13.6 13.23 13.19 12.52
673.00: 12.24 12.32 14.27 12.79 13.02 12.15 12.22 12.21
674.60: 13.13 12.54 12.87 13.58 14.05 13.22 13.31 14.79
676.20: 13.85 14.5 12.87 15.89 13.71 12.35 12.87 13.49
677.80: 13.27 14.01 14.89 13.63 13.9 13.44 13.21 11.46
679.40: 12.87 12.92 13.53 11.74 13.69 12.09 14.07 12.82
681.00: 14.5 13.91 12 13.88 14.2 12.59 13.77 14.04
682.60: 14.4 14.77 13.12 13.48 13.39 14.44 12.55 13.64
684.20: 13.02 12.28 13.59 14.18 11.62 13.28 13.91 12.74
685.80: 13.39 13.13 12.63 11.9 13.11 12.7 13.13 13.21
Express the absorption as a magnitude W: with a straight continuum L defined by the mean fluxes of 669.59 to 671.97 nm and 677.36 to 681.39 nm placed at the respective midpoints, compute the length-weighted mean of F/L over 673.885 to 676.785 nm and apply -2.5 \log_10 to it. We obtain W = 0.00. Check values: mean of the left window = 13.4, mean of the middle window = 13.3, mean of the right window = 13.3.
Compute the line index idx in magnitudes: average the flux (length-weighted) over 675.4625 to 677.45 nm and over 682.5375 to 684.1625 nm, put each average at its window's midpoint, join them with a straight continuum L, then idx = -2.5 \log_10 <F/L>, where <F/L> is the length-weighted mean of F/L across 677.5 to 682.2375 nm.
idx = 0.03 mag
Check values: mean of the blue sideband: 13.8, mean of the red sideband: 13.7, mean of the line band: 13.3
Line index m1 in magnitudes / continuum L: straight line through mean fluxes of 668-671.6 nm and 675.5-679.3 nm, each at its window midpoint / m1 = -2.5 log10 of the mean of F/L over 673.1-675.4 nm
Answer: 0.05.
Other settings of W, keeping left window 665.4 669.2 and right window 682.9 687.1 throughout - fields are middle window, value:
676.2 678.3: -0.04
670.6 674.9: 0.03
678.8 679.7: 0.04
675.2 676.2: -0.04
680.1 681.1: -0.02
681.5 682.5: -0.04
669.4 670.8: 0.00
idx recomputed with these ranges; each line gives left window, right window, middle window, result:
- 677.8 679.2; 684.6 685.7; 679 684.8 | 0.006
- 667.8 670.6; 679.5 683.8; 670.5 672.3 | 0.016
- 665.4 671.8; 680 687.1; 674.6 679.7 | -0.013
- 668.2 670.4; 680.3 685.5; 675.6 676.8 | -0.043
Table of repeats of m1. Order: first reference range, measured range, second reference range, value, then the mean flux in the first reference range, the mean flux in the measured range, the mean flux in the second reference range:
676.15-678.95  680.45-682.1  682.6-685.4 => 0.01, 13.8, 13.5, 13.4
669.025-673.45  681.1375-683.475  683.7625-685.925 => -0.04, 13.2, 13.6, 13.1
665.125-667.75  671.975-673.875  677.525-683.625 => 0.04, 13.5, 13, 13.5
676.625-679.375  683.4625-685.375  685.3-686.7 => -0.01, 13.5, 13.2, 13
